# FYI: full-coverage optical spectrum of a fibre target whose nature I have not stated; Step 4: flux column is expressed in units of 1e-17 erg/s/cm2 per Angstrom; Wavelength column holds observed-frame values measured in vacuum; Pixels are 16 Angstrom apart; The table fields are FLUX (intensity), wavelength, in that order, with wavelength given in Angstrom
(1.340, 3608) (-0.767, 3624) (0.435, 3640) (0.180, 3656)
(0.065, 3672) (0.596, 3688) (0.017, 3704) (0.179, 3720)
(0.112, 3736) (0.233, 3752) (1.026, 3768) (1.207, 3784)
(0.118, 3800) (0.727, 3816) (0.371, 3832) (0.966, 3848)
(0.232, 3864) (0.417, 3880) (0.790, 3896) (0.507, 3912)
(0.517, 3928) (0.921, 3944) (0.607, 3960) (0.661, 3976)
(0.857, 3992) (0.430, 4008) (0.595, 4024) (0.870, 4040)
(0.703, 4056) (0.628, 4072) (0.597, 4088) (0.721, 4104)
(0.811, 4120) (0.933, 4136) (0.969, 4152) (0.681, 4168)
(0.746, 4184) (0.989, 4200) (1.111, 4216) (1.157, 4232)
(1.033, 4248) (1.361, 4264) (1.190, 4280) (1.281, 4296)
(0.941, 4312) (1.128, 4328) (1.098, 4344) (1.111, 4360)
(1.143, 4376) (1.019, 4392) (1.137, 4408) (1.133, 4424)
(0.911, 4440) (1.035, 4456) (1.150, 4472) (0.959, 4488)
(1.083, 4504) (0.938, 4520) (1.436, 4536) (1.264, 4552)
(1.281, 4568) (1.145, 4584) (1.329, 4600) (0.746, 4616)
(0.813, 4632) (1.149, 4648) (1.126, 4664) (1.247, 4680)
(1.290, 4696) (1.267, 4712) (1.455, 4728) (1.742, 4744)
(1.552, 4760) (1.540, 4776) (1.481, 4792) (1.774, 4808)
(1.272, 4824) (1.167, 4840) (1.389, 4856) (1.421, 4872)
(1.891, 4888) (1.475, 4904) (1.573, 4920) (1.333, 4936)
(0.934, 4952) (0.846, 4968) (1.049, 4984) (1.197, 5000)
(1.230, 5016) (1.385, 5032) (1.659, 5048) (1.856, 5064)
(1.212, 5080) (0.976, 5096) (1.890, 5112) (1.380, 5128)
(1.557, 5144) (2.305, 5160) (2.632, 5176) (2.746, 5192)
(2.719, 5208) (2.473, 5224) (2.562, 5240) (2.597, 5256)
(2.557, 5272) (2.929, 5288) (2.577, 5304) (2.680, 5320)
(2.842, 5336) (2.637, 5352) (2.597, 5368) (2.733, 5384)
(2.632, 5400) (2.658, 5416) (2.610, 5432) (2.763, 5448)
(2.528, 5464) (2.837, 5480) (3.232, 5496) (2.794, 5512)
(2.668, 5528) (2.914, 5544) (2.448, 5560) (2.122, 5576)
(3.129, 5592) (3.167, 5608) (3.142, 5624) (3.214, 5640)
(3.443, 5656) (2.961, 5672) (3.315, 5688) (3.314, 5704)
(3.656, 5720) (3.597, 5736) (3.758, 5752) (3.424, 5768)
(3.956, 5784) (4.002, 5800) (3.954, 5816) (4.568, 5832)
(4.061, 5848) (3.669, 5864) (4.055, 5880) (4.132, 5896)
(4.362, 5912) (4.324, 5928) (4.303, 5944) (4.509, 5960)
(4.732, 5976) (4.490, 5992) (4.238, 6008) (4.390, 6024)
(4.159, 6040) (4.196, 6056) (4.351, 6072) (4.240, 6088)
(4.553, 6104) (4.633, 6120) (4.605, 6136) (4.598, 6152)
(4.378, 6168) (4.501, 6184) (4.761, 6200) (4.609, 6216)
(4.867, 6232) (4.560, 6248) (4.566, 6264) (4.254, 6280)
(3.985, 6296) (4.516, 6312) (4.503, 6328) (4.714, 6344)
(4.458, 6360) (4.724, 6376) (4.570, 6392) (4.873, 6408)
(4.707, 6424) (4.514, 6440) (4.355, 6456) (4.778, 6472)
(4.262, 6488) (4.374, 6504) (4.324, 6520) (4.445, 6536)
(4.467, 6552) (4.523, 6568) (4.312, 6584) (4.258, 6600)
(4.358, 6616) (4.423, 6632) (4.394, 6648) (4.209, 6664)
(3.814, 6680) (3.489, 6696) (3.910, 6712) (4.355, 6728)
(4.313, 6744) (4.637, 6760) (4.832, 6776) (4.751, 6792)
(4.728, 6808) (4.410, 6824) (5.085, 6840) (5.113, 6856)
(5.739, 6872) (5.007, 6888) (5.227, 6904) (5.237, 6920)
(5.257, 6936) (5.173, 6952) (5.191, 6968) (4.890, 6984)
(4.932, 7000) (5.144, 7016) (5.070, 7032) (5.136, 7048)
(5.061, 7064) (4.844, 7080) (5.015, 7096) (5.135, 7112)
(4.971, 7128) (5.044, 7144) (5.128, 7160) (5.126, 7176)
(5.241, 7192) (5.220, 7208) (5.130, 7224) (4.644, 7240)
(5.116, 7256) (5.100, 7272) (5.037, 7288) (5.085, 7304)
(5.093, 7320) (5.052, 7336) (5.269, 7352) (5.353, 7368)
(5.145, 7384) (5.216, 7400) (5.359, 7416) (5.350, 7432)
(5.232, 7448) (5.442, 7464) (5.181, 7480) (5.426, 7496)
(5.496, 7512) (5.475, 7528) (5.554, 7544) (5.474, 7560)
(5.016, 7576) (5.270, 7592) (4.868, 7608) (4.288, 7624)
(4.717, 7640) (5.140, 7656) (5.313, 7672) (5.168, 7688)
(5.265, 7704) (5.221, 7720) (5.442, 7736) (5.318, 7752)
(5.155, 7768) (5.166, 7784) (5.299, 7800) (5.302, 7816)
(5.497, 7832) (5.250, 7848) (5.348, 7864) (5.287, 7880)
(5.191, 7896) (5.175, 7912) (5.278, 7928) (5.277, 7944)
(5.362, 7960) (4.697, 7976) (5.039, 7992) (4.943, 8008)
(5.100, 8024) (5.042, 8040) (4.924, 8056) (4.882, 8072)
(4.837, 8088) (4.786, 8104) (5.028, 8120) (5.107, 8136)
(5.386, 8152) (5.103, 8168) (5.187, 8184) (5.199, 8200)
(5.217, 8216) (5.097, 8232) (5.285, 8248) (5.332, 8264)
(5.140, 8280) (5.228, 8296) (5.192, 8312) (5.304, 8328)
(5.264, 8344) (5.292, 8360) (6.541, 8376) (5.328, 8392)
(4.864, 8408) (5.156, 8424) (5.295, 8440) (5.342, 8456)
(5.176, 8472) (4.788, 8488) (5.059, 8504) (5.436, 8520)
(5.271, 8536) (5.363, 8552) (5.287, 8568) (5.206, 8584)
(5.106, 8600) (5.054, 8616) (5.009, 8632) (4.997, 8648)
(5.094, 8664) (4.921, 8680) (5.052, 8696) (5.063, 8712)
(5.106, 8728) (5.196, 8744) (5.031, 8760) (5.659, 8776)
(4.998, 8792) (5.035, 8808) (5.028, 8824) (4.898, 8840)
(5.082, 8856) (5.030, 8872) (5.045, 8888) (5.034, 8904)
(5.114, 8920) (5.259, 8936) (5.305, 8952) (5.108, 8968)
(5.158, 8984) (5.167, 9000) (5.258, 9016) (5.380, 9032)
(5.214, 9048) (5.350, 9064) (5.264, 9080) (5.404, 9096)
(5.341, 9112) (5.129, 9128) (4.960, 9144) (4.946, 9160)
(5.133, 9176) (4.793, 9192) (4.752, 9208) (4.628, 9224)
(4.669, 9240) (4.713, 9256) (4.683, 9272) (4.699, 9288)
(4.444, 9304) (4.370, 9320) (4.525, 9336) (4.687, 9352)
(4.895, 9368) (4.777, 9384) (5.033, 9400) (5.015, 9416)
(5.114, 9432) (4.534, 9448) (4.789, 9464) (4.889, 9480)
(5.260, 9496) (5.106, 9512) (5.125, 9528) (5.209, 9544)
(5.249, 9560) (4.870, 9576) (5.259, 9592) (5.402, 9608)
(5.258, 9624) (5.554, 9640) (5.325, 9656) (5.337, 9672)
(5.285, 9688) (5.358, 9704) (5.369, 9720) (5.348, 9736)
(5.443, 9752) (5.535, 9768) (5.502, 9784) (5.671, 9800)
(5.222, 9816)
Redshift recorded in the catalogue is 0.293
